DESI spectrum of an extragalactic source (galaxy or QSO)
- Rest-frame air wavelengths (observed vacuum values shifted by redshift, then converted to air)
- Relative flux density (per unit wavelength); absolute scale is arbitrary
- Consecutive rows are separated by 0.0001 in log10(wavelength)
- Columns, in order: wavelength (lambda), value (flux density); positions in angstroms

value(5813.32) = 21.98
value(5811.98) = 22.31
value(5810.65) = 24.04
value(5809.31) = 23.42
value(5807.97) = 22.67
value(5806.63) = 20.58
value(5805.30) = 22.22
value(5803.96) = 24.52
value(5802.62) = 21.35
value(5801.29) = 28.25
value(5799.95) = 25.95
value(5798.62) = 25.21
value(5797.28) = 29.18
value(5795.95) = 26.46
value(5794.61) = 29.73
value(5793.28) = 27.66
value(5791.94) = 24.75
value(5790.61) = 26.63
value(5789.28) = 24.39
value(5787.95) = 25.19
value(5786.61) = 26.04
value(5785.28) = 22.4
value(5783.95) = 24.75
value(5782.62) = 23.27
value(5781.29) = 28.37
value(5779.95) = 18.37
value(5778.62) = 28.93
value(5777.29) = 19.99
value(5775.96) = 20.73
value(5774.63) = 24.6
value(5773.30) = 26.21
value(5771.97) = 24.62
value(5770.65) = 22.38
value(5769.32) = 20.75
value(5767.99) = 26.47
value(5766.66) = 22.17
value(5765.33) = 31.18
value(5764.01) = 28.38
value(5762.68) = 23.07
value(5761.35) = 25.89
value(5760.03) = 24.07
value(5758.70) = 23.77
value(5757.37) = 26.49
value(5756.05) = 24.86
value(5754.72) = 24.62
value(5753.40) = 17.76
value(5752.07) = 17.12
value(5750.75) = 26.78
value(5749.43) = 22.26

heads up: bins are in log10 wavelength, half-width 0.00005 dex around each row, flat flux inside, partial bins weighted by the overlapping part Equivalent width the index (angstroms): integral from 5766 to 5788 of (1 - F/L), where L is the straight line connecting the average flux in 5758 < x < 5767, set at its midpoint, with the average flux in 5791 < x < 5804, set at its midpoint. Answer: 1.8 angstroms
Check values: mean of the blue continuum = 25.6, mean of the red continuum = 26.4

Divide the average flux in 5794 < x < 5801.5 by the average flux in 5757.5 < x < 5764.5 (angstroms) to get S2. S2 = 1.09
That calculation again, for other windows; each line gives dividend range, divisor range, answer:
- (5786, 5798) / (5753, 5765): 1.08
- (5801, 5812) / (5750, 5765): 0.96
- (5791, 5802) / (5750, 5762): 1.15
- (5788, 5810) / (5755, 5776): 1.01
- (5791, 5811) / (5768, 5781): 1.08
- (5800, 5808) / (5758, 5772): 0.95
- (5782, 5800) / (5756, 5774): 1.03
